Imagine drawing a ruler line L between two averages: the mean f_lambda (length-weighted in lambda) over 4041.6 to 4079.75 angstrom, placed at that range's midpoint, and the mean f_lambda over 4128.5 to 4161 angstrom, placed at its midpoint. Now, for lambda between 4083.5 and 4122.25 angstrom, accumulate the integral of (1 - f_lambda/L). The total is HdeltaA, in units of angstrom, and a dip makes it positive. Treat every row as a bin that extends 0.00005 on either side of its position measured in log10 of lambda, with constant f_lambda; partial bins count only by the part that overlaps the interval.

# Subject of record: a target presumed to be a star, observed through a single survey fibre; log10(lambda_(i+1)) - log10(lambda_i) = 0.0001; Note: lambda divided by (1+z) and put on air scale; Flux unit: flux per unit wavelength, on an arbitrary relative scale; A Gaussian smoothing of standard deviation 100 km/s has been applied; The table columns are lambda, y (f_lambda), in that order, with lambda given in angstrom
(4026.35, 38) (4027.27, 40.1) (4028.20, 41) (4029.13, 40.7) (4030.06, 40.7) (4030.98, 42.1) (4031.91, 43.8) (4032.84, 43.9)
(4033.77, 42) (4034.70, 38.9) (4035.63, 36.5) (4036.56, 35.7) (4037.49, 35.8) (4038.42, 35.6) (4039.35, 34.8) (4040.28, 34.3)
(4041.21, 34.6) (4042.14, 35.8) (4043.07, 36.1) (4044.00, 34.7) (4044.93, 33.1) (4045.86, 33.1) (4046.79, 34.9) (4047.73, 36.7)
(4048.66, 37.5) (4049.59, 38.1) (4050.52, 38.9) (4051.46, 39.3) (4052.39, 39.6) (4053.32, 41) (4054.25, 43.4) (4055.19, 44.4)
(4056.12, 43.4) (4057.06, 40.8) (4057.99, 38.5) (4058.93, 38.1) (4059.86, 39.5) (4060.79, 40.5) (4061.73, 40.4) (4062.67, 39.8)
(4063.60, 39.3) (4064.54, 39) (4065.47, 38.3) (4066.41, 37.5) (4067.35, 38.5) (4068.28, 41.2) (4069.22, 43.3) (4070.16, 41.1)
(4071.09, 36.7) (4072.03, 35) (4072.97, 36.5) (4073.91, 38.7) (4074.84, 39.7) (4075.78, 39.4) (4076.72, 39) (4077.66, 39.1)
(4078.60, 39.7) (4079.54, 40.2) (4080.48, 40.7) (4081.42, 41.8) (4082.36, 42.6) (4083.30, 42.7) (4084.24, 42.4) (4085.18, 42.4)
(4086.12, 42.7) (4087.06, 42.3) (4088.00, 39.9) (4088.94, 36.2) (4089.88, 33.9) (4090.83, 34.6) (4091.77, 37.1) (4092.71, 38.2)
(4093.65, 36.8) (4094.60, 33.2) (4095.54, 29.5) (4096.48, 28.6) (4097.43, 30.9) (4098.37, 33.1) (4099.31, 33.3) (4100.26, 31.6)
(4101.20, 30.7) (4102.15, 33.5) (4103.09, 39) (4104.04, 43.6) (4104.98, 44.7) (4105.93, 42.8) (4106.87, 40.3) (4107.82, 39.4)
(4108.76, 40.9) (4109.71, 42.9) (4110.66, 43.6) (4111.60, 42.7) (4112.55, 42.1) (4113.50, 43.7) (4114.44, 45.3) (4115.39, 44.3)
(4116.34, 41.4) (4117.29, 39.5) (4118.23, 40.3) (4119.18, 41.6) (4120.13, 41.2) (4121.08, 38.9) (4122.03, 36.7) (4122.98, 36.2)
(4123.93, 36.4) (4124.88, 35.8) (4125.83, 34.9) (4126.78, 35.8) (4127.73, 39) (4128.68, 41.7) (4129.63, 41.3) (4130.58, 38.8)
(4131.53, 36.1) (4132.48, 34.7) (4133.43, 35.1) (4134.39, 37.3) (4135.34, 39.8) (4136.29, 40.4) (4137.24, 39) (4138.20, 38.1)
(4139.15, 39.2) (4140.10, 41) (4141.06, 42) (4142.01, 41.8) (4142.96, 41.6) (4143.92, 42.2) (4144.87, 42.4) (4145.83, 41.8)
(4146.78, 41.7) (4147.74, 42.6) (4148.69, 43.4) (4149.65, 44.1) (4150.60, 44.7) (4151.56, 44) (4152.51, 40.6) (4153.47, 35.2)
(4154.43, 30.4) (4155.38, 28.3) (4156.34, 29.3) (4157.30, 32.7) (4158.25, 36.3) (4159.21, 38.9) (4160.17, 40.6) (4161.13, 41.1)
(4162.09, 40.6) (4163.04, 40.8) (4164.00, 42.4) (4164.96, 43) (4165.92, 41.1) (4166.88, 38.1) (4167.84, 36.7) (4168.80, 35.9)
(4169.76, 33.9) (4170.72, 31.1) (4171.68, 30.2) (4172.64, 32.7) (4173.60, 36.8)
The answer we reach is 0.2 angstrom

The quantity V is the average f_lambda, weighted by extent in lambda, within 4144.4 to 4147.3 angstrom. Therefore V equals 41.9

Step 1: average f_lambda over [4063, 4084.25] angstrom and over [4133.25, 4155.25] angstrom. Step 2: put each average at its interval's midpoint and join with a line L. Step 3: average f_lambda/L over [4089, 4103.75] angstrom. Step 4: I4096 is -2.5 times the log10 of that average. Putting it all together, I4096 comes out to 0.18 mag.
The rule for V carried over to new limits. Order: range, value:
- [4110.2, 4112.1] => 43.2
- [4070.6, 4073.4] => 36.1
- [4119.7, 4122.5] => 38.9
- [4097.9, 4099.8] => 33.2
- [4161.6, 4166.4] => 41.6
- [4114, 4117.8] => 42.6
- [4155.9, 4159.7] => 34.4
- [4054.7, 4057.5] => 42.8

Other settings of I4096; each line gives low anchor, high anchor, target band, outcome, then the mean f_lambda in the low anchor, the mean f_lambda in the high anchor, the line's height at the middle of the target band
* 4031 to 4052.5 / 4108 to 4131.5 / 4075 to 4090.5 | -0.04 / 37.2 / 40.1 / 38.7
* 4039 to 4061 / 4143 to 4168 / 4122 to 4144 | 0.02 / 38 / 39.4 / 39.1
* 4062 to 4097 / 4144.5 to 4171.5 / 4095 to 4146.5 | -0.01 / 38.6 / 38.5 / 38.5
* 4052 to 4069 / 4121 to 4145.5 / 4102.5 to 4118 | -0.08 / 40.2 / 38.7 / 39.2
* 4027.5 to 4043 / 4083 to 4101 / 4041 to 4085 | -0.05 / 38.5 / 36.1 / 37.3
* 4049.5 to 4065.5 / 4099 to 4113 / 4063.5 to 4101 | 0.06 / 40.2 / 39.5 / 39.8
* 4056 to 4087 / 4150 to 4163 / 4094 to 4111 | 0.07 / 39.9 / 37.3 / 39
